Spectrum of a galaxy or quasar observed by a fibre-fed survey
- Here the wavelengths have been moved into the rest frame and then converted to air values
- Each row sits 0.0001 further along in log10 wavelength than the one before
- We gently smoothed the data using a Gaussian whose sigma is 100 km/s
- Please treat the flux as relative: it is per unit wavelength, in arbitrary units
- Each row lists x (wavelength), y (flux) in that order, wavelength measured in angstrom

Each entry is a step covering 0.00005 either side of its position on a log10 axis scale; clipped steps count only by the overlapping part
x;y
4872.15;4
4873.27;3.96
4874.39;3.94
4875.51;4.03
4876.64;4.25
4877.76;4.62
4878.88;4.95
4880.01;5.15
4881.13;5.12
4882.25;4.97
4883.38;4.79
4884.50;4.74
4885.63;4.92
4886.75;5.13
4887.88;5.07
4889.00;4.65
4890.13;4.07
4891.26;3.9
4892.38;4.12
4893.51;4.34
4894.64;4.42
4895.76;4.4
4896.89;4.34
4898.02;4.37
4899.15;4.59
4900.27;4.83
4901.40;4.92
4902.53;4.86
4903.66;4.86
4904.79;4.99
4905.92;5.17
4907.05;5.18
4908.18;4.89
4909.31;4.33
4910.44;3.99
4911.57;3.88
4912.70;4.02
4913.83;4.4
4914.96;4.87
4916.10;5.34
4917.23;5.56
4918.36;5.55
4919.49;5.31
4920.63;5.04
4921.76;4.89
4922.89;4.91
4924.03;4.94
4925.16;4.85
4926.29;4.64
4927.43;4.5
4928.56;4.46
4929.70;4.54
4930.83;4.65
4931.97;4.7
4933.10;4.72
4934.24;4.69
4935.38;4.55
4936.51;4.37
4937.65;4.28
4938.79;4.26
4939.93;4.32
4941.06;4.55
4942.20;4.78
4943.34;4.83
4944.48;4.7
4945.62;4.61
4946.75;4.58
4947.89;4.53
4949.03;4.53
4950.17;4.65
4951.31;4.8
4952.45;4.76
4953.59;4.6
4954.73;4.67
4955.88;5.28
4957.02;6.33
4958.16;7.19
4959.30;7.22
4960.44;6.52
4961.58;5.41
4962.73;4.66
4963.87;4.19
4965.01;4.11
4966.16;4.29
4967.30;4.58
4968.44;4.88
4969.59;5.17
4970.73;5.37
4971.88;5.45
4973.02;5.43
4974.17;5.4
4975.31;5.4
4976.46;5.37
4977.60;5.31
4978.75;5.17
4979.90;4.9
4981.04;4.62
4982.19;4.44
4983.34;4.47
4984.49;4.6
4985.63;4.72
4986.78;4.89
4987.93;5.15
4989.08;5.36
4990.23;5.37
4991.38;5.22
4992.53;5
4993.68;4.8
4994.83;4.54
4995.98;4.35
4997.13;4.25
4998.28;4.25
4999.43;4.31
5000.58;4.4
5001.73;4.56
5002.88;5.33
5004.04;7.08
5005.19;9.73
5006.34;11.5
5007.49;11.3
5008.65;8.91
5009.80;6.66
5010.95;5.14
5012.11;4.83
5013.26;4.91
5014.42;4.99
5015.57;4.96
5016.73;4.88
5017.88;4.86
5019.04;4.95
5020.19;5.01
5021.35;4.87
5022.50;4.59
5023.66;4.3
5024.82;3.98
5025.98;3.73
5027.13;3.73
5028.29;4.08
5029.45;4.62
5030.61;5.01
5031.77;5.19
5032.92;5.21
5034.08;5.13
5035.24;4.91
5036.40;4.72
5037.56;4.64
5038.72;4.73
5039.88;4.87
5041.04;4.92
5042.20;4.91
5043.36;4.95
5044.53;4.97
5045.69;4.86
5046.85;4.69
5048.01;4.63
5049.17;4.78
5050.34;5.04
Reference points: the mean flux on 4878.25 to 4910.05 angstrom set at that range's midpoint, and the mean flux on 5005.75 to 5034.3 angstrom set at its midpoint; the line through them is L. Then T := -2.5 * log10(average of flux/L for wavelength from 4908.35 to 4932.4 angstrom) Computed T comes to 0.03 mag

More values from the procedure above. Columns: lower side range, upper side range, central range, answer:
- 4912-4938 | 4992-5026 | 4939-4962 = -0.02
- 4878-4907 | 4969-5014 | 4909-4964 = 0.05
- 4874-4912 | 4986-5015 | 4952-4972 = 0.03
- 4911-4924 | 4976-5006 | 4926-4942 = 0.10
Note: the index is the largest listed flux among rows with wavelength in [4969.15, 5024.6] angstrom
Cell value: 11.5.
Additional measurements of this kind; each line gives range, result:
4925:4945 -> 4.85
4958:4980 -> 7.22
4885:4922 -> 5.56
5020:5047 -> 5.21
